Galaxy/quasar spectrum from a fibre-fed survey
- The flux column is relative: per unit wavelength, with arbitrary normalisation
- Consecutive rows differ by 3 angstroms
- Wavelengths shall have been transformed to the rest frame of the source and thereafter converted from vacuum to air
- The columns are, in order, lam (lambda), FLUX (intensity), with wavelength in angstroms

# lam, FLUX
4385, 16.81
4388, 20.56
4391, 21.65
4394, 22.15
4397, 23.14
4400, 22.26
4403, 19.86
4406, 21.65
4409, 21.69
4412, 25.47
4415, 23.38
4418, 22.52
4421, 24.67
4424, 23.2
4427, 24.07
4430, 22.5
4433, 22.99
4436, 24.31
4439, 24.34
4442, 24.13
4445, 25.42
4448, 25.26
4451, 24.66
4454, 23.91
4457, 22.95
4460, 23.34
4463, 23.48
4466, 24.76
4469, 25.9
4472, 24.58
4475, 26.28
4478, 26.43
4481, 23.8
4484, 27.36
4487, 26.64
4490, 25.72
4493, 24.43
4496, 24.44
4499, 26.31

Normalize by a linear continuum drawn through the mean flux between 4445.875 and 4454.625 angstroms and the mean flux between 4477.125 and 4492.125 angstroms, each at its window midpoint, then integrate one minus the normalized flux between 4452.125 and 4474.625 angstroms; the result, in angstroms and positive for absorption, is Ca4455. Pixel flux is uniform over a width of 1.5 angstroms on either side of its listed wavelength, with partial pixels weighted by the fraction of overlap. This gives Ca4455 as 0.8 angstroms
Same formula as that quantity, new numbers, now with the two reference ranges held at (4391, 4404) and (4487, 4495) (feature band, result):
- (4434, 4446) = -0.5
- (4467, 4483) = -0.5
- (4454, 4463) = 0.3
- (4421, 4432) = -0.2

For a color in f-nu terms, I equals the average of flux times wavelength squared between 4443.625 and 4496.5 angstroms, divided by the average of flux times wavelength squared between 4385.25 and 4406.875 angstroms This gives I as 1.2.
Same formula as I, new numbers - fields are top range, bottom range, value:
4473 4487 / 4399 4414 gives 1.21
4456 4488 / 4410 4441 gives 1.08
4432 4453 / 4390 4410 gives 1.15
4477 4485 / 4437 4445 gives 1.07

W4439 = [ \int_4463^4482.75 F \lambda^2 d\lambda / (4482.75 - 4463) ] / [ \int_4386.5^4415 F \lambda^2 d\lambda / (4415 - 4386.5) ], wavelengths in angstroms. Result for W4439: 1.2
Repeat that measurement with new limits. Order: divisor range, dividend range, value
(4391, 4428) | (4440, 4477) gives 1.10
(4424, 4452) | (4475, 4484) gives 1.08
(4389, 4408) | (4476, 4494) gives 1.23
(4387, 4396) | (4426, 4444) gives 1.12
